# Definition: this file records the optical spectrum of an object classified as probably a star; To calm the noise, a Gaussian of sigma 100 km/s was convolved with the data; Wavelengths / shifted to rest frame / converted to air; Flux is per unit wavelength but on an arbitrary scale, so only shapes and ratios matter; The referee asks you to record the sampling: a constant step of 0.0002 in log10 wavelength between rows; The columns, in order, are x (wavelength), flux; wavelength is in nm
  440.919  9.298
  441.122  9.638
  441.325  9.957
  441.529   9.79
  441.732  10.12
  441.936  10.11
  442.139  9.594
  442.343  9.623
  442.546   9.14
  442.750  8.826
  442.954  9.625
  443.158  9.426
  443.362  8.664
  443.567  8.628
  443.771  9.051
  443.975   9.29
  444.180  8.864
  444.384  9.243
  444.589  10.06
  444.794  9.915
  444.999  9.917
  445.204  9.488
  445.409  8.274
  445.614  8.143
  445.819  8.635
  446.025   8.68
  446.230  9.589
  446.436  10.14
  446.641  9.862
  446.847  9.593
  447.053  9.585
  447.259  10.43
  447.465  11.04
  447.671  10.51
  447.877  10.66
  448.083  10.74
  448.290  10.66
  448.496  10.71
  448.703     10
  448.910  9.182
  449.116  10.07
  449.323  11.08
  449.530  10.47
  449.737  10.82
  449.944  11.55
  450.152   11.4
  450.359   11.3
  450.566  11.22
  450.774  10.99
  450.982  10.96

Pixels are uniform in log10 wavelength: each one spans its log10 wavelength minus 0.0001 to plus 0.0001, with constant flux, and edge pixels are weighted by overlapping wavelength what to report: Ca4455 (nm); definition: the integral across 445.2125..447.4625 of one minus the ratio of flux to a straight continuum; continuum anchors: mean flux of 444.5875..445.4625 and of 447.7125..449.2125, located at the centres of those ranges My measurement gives 0.10 nm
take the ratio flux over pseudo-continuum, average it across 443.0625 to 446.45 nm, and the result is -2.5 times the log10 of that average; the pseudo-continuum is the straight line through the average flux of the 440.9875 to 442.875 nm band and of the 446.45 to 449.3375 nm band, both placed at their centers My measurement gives 0.09 mag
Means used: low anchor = 9.64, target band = 9.15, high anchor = 10.3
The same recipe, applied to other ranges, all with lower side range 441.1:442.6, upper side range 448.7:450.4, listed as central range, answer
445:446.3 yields 0.153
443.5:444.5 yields 0.111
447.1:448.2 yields -0.018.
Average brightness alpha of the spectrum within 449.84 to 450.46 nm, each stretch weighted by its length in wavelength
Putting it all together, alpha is 11.4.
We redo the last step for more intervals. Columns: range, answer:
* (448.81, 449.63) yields 10.2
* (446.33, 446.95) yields 9.86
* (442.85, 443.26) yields 9.52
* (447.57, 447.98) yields 10.6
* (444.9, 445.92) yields 8.89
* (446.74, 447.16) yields 9.59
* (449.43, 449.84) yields 10.6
